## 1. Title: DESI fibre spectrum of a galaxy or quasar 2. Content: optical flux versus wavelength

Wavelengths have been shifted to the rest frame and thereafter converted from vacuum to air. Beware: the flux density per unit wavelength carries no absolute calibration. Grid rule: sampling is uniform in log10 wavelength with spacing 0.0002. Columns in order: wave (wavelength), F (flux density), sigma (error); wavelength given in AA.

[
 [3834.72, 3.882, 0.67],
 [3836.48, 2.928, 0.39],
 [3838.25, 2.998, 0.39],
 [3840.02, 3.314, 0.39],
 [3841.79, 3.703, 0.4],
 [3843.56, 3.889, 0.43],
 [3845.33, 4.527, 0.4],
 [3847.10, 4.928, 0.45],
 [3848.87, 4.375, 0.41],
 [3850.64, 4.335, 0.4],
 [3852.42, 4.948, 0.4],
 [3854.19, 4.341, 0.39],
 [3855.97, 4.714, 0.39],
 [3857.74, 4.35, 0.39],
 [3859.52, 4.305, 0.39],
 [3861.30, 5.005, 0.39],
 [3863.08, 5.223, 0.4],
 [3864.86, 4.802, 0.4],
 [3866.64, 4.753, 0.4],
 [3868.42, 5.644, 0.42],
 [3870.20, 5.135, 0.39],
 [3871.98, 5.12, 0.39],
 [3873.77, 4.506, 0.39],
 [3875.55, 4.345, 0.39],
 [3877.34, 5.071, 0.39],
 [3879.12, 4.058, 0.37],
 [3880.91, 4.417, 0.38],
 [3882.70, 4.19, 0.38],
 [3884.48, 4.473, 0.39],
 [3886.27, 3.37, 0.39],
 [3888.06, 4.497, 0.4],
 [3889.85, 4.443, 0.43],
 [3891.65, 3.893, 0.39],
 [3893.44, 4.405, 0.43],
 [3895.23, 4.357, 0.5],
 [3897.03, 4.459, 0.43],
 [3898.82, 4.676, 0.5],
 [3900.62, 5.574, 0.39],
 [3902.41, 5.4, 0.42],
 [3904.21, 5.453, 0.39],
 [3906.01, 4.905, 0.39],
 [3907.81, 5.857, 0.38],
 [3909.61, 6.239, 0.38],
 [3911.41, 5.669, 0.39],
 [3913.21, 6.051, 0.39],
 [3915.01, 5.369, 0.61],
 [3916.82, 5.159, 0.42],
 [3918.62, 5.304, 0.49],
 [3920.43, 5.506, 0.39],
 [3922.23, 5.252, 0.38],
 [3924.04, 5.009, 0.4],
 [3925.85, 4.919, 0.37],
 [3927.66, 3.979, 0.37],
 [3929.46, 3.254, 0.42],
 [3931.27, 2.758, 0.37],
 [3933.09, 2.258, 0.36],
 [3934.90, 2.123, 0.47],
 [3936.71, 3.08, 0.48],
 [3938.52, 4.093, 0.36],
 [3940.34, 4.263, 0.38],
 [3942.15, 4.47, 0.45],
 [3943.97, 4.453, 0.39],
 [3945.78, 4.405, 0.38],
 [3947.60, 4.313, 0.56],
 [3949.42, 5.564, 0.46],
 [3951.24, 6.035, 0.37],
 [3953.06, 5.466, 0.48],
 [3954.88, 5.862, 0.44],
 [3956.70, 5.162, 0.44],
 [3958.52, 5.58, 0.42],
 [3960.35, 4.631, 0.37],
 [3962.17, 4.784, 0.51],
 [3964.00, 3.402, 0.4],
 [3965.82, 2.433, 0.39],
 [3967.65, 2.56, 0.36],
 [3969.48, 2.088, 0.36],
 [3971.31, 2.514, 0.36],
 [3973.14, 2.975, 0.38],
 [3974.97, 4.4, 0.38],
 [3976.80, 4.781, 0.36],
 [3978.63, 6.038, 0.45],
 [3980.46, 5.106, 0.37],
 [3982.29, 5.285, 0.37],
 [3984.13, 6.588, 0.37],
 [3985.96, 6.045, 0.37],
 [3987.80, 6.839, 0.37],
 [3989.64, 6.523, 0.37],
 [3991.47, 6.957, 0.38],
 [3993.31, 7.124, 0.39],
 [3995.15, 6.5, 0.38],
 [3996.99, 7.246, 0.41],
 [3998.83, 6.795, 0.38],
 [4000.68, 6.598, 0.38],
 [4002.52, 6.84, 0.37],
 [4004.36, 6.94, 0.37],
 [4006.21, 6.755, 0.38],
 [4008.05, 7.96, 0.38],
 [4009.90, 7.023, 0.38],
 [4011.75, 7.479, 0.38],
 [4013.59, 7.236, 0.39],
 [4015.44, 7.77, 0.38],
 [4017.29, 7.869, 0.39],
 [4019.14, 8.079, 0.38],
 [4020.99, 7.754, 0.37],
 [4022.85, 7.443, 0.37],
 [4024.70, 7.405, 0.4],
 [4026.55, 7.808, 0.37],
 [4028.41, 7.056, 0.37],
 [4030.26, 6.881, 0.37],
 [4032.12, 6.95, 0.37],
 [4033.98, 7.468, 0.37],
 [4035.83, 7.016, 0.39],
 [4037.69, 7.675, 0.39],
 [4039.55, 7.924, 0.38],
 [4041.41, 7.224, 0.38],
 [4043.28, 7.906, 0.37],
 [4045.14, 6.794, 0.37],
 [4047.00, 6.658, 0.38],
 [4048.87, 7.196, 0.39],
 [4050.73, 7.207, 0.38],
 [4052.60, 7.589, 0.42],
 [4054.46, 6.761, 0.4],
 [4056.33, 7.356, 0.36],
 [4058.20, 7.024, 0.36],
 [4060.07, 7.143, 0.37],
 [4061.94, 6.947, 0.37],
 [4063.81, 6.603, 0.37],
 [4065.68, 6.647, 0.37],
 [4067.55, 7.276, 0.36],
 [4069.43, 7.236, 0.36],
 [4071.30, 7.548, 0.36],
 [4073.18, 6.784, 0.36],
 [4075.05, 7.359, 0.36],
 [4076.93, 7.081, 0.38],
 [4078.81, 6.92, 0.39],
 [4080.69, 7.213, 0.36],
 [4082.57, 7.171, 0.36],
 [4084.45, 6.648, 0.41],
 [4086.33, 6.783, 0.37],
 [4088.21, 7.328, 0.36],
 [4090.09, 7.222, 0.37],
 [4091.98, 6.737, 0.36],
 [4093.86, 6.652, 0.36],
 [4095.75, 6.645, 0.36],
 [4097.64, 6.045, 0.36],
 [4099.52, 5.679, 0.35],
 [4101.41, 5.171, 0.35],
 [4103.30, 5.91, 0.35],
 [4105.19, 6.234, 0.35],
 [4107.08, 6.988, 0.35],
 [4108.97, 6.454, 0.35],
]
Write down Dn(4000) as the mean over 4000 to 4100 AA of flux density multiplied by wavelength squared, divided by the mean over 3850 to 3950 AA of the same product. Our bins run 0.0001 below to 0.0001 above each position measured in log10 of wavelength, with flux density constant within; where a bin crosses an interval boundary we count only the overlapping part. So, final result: 1.7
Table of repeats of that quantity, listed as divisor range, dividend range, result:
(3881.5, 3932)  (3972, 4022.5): 1.43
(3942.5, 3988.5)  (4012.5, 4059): 1.63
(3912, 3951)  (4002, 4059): 1.75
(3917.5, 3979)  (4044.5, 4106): 1.73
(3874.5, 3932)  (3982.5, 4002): 1.46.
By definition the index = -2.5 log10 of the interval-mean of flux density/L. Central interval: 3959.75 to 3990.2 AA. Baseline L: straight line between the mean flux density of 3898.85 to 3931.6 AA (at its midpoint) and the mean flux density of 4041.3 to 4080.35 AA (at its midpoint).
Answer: 0.30 mag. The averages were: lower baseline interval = 5.12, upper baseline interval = 7.11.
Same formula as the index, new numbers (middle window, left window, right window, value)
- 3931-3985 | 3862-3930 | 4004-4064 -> 0.37 mag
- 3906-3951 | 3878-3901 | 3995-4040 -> 0.14 mag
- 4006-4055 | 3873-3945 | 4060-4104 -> -0.21 mag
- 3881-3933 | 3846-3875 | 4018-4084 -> 0.13 mag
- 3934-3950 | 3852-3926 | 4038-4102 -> 0.33 mag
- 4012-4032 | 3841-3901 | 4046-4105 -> -0.20 mag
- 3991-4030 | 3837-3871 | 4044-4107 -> -0.18 mag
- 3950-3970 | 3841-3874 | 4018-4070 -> 0.34 mag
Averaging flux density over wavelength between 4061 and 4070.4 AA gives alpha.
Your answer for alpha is 6.95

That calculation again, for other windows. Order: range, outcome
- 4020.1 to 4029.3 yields 7.49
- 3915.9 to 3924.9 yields 5.24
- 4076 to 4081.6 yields 7.07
